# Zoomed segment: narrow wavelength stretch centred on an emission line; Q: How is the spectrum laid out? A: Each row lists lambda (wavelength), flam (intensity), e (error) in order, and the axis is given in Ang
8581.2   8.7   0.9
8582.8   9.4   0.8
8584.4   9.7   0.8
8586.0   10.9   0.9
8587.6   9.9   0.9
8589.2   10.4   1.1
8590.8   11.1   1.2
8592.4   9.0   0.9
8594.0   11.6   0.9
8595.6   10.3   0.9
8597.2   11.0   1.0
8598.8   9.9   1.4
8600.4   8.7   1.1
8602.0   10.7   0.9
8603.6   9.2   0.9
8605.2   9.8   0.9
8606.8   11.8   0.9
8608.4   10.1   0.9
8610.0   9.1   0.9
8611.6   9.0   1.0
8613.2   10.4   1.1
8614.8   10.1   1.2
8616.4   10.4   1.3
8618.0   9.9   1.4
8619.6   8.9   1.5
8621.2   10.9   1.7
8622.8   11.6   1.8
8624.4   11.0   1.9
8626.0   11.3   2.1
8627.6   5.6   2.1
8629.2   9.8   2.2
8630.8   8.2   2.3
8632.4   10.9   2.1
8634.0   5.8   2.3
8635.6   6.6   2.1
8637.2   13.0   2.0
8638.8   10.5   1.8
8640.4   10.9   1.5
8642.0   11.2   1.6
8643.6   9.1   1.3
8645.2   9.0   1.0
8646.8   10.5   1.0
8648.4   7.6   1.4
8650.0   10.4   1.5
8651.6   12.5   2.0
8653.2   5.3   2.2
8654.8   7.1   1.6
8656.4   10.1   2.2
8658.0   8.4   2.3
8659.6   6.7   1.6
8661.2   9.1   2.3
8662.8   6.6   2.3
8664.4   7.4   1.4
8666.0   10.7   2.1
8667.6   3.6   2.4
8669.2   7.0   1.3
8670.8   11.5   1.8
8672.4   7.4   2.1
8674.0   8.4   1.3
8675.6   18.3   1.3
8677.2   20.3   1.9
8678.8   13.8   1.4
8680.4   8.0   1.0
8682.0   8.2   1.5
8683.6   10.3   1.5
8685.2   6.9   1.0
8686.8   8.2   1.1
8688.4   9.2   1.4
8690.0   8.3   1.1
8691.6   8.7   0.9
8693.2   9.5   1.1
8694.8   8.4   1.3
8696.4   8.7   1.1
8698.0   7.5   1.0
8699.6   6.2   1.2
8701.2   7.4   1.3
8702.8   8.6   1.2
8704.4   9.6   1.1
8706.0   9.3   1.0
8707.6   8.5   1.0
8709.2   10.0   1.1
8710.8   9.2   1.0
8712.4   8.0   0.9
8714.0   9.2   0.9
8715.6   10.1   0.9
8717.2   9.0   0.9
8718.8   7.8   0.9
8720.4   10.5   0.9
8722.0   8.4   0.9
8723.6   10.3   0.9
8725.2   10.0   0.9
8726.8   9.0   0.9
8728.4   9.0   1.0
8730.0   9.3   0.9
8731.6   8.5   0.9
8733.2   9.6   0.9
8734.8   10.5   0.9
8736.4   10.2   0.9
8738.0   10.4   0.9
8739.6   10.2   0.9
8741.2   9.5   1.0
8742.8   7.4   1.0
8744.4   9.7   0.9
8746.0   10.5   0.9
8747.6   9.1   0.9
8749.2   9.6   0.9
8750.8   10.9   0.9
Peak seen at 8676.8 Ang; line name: H-beta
